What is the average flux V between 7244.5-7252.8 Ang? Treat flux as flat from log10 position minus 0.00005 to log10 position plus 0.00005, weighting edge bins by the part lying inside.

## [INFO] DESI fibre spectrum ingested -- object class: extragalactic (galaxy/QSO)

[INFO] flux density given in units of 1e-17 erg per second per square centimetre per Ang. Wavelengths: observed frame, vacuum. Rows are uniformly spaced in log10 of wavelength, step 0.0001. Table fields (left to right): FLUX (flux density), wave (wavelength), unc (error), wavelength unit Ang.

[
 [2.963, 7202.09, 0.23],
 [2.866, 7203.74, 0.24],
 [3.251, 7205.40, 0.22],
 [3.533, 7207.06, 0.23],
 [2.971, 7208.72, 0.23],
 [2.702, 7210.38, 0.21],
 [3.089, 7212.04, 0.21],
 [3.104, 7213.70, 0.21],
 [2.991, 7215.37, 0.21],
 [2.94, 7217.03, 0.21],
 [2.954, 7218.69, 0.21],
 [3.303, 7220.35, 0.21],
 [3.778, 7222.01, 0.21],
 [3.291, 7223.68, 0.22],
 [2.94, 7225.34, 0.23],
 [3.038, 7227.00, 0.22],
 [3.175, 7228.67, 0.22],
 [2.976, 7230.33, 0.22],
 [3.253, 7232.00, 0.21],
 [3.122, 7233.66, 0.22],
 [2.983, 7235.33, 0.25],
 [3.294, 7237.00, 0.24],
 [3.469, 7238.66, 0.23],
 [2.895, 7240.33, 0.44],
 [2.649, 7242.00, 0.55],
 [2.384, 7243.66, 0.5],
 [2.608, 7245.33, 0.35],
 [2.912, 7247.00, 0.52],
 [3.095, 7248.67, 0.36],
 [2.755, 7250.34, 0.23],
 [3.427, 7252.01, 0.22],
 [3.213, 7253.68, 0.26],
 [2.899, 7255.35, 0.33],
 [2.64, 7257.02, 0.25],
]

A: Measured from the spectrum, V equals 2.96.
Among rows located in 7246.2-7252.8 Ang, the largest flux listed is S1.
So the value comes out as 3.427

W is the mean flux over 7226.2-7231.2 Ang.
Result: 3.06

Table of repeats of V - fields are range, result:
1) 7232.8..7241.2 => 3.15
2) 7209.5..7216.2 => 2.97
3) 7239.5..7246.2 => 2.64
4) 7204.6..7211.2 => 3.11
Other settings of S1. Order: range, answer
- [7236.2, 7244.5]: 3.469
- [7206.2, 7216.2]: 3.533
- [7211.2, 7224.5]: 3.778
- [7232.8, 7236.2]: 3.122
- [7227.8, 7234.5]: 3.253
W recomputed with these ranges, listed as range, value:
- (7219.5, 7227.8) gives 3.27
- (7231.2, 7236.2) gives 3.12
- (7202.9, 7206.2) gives 3.06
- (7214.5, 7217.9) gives 2.96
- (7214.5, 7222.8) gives 3.19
